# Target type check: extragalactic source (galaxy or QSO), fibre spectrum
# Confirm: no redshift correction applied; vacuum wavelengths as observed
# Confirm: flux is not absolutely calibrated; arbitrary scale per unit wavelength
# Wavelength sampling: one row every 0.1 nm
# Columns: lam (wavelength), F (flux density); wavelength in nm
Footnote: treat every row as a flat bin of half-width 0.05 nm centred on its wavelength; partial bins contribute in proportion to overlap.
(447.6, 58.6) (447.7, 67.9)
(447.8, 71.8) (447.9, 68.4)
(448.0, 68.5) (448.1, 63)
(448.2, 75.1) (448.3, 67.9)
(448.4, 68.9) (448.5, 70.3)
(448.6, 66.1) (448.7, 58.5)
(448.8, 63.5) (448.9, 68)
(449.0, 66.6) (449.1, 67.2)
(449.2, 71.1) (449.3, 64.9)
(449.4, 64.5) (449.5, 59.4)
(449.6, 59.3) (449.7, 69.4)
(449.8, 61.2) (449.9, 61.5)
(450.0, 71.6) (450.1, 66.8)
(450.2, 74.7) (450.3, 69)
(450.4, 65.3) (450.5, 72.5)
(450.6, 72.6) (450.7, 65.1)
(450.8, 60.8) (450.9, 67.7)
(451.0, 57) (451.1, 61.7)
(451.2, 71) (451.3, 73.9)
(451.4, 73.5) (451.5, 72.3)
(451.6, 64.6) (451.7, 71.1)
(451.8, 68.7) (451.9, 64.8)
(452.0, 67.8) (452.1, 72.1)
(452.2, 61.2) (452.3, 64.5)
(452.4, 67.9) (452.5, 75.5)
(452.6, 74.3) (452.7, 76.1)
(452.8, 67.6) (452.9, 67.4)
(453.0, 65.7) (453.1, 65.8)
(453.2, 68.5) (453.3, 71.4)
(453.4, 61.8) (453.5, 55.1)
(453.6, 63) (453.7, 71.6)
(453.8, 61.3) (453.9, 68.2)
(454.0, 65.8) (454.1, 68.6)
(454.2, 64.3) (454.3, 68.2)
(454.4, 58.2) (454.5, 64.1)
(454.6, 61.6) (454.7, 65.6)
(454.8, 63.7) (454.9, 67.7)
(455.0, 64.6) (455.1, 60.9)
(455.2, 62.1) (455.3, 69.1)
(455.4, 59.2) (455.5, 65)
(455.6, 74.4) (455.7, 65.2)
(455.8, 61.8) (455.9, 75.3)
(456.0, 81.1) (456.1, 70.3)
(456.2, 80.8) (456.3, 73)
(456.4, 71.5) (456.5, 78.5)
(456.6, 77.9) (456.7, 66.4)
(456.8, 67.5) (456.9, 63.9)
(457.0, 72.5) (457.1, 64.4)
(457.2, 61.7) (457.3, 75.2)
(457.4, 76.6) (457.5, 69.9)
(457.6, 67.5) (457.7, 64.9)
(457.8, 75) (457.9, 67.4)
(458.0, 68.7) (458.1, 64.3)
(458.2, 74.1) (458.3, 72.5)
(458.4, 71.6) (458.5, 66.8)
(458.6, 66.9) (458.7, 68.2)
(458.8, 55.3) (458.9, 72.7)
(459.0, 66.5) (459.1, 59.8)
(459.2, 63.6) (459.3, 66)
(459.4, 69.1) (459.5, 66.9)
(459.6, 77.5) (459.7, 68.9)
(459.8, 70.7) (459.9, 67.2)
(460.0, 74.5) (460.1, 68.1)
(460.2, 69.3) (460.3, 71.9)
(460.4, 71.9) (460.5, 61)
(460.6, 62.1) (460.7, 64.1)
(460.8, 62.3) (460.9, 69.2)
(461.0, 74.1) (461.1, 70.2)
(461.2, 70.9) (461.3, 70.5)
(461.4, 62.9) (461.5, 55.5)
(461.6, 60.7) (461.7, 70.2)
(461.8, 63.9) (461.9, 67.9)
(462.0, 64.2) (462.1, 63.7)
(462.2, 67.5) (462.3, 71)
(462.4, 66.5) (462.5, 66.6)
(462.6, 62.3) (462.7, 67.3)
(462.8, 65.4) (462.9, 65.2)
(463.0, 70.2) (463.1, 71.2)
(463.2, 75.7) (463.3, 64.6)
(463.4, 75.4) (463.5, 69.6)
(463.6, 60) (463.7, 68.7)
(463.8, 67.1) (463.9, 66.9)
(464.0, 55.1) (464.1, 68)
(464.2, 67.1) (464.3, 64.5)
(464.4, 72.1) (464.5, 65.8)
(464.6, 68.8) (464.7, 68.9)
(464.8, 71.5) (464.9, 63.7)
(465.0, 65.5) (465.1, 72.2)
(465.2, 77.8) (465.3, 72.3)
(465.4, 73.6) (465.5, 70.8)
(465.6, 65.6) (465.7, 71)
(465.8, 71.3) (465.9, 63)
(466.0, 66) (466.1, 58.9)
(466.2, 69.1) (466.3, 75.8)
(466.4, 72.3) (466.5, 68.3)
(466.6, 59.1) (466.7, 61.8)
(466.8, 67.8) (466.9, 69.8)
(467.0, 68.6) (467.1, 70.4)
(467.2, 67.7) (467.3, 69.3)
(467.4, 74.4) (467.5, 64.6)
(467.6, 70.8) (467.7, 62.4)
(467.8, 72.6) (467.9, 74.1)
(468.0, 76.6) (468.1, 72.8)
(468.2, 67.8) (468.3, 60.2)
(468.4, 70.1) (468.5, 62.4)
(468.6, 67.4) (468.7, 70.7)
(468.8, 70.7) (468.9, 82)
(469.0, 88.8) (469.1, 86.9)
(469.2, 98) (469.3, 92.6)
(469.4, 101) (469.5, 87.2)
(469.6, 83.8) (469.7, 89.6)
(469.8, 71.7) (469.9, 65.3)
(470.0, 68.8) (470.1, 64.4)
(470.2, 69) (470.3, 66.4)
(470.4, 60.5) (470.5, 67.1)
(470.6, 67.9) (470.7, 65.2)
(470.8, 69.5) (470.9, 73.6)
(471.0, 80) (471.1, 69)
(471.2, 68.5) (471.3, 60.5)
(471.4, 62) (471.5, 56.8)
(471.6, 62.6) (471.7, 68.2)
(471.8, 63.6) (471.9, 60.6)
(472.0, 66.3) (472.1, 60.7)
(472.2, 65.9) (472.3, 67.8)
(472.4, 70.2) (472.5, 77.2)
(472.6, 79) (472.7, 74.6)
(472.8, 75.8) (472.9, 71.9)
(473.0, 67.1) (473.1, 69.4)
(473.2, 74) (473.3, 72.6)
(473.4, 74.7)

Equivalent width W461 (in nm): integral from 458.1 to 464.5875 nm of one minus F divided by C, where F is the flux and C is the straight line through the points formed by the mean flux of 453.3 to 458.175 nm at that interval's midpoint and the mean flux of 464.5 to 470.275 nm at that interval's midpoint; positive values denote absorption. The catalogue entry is 0.23 nm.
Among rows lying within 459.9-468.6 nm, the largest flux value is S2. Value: 77.8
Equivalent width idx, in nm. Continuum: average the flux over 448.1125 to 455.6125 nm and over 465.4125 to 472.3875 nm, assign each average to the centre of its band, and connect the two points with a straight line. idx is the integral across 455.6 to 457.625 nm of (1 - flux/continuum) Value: -0.11 nm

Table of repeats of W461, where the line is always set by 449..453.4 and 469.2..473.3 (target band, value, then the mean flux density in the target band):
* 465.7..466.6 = 0.033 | 67.8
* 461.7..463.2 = 0.055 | 67.1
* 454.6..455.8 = 0.059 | 64.9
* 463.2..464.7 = 0.061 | 67.1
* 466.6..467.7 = 0.042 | 67.8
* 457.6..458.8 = 0.006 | 68.5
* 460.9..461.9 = 0.039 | 66.7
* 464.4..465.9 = 0.008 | 69.8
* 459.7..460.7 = 0.013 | 68.3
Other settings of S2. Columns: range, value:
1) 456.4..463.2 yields 78.5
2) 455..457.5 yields 81.1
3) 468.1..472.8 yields 101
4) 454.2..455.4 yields 69.1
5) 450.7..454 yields 76.1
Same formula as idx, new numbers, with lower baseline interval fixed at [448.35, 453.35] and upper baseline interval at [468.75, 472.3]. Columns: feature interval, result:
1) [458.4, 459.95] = 0.05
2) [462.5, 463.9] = 0.05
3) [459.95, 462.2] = 0.10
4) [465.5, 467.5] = 0.10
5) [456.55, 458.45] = -0.01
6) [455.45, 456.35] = -0.04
